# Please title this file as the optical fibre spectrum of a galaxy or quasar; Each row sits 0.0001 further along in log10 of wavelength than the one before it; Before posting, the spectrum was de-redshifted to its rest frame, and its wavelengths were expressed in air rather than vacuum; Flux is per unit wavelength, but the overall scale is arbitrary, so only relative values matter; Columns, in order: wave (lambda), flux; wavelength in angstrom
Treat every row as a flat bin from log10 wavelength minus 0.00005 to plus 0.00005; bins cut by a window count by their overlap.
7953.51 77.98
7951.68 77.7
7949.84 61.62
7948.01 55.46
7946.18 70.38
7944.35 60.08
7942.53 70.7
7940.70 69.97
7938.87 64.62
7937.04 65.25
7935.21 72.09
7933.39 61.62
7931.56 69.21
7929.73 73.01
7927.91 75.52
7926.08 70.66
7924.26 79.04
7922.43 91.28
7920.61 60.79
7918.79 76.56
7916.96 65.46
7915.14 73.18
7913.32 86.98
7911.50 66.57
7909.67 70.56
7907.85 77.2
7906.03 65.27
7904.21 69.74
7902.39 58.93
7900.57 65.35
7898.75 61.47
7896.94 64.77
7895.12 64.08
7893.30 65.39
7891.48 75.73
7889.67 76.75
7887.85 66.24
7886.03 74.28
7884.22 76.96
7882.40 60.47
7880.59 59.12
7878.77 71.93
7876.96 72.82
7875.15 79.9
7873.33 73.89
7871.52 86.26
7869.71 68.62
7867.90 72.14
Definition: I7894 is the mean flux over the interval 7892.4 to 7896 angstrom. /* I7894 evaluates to 64.7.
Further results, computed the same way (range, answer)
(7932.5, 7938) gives 66.4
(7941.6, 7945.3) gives 65.6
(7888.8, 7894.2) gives 72.7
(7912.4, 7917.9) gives 75.2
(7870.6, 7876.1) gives 79.9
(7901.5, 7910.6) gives 68.3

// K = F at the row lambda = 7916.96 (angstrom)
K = 65.46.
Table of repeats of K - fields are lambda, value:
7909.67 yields 70.56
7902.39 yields 58.93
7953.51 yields 77.98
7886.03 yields 74.28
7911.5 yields 66.57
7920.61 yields 60.79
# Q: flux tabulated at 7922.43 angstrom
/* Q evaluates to 91.28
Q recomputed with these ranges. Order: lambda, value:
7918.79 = 76.56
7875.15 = 79.9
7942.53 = 70.7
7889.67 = 76.75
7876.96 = 72.82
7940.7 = 69.97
